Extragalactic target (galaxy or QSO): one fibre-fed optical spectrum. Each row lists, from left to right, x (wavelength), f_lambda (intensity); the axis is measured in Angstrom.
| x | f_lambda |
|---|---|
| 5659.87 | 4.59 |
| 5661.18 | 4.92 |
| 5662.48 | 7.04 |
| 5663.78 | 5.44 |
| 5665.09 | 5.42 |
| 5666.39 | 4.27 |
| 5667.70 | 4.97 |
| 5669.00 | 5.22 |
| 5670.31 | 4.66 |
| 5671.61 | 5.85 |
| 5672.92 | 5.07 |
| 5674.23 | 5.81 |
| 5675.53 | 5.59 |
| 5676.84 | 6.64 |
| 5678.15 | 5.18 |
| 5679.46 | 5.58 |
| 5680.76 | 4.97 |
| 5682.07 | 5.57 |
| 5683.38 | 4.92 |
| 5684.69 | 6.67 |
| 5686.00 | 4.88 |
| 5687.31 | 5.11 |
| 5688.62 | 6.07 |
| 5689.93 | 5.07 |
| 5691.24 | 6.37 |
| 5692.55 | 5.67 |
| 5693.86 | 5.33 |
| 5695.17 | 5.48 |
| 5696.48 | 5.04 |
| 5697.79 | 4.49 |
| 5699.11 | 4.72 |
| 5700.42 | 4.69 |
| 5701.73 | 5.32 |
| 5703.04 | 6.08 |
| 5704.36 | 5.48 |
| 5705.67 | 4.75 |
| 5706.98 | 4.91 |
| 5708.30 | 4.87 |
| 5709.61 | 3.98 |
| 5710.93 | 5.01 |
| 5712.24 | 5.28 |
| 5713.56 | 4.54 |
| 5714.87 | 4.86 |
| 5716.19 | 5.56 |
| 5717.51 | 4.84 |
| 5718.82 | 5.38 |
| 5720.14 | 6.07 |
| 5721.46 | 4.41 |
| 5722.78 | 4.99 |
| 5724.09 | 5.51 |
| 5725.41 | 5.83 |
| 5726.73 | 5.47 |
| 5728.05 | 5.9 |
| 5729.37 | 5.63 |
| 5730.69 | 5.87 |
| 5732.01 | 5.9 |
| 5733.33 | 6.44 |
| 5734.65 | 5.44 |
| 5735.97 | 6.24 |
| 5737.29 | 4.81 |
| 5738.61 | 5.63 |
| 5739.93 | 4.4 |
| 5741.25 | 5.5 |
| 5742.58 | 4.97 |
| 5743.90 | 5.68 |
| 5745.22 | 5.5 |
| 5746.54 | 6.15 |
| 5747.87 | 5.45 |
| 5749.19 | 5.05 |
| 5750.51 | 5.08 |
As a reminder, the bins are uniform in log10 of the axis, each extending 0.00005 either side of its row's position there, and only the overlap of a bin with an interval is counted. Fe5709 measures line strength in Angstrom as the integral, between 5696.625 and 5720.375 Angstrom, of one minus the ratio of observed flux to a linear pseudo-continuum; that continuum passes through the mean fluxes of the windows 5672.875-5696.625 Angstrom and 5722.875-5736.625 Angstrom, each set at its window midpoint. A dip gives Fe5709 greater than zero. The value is 2.7 Angstrom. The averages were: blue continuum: 5.55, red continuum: 5.79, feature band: 5.03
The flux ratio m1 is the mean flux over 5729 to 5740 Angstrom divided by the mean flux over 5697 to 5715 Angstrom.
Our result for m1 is 1.1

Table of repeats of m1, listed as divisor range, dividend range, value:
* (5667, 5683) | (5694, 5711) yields 0.92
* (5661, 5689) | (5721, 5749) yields 1.01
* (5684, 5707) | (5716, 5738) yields 1.04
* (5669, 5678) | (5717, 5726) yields 0.95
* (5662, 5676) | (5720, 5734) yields 1.05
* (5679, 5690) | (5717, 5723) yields 0.95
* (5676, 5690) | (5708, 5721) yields 0.91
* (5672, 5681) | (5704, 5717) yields 0.88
